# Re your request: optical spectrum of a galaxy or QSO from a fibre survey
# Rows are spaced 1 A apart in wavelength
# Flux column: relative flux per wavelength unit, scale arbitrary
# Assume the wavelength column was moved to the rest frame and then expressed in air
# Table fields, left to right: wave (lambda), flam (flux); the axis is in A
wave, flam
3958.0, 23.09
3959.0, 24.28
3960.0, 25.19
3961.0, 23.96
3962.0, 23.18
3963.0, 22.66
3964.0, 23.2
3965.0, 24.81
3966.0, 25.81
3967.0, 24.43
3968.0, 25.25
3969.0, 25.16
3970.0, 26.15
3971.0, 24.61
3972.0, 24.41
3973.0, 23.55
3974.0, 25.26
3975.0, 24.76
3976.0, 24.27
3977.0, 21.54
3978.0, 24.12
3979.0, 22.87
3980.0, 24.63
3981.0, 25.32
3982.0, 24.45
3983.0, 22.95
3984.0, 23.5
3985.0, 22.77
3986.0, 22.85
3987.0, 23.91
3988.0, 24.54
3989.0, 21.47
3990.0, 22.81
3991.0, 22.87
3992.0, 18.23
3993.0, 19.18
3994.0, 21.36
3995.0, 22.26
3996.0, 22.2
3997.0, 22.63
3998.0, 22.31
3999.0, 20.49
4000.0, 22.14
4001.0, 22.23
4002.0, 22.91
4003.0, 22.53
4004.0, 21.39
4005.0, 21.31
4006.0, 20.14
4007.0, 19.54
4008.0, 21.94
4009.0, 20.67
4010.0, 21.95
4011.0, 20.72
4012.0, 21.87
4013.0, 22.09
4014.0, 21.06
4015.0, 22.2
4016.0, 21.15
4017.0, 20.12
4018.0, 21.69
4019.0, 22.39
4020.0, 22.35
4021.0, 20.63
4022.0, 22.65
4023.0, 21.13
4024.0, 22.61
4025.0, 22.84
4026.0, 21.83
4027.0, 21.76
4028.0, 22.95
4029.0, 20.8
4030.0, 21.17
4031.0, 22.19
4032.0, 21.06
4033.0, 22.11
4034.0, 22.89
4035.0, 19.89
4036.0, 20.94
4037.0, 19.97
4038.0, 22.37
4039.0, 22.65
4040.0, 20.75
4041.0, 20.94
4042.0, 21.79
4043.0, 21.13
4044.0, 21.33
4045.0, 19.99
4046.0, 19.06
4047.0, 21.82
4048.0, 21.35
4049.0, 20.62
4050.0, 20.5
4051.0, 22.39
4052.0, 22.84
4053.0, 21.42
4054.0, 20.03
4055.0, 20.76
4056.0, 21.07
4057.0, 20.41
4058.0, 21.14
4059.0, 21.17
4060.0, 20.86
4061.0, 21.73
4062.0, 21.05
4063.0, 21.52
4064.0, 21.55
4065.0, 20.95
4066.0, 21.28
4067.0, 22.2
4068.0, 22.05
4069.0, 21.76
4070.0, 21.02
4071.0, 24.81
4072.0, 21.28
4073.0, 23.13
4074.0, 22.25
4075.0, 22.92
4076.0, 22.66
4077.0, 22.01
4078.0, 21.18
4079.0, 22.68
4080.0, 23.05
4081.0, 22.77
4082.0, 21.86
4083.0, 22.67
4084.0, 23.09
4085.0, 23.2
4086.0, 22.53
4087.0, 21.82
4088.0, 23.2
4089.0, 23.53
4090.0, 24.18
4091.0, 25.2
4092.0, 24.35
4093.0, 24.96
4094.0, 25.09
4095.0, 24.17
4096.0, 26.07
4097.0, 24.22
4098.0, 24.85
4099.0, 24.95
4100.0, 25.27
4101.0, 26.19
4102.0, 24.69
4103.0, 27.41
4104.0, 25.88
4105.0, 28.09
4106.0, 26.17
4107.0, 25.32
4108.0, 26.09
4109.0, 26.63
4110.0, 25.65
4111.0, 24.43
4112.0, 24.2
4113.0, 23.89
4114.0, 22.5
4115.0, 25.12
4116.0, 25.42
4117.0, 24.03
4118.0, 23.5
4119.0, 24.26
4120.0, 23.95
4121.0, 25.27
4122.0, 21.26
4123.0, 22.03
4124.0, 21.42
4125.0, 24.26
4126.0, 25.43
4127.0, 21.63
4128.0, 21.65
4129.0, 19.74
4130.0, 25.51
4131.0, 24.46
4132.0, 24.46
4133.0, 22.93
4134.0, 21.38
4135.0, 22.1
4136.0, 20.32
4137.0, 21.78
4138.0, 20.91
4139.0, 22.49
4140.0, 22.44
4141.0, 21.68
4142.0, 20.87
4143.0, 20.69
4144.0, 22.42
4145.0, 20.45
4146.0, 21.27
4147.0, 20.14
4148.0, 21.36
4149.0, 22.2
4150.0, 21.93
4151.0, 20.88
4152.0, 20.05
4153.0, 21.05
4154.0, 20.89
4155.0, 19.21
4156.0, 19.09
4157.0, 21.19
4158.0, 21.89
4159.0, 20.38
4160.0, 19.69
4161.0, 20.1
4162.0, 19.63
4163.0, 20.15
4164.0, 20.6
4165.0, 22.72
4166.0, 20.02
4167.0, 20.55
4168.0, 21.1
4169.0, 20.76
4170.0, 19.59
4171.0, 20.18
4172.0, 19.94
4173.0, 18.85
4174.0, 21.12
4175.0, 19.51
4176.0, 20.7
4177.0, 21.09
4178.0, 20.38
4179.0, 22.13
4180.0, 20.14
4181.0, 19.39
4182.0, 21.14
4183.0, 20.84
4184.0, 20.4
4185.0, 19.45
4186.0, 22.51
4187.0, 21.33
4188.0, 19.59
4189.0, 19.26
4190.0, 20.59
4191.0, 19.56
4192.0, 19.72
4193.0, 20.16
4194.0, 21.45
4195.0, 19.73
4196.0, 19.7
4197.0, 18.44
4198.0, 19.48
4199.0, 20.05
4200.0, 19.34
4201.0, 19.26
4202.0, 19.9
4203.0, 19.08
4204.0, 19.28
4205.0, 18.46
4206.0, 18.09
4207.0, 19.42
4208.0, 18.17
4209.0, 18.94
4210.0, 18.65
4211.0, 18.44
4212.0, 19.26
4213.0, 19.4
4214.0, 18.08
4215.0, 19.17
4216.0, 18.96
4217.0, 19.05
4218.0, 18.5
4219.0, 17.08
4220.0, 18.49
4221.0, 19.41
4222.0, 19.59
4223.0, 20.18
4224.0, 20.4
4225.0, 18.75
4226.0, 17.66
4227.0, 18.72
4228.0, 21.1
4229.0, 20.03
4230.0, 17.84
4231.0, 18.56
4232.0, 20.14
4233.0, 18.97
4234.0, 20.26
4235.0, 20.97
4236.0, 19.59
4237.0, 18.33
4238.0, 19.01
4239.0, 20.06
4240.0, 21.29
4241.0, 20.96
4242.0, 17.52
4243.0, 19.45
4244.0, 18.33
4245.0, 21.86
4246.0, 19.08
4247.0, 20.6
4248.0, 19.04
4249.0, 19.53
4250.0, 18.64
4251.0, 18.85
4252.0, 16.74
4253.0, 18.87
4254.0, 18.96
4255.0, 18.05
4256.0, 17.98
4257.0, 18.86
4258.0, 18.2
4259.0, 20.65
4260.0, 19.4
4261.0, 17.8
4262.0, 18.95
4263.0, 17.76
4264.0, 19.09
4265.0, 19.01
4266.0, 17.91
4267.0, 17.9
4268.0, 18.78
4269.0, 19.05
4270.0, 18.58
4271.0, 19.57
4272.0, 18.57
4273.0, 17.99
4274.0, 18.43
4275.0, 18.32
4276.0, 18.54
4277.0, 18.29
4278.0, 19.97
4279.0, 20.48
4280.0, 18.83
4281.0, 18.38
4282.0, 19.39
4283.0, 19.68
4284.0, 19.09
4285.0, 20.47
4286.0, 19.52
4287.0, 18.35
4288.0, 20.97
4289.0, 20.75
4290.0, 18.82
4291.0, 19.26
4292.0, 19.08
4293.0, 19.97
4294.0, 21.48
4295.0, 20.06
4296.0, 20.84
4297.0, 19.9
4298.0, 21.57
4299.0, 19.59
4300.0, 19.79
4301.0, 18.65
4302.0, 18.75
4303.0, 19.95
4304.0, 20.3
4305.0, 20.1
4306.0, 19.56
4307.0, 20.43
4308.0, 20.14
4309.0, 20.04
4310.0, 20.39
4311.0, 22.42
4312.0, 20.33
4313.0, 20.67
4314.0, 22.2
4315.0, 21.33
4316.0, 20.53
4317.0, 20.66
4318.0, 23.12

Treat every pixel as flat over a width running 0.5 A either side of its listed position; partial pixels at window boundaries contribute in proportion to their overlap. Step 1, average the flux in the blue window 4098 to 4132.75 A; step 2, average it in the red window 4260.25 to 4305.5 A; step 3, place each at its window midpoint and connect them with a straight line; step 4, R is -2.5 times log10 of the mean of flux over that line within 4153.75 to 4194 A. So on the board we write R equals 0.11 mag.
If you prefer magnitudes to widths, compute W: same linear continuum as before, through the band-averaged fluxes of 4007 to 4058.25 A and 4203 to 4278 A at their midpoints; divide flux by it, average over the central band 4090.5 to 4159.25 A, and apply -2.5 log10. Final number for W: -0.14 mag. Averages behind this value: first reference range 21.4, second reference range 19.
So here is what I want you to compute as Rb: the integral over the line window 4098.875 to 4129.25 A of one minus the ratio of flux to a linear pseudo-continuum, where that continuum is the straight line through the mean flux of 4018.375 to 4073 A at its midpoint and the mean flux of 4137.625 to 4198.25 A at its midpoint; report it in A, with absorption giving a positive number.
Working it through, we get -4.98 A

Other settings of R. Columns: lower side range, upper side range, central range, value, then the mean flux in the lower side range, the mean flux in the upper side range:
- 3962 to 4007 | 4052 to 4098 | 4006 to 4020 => 0.076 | 23.1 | 22.5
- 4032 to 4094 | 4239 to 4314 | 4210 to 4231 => 0.061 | 21.9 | 19.4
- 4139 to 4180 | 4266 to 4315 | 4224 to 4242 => 0.034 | 20.7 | 19.7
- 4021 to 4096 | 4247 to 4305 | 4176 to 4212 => 0.023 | 22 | 19.2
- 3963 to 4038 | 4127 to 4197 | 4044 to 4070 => 0.036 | 22.4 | 20.9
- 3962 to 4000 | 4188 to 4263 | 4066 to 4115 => -0.117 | 23.3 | 19.2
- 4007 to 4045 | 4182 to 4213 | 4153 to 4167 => -0.021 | 21.5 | 19.6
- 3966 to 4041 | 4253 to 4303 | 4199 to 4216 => 0.058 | 22.3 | 19.2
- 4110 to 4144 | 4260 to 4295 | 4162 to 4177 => 0.075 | 22.9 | 19.1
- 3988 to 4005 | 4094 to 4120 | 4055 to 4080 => 0.102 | 21.8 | 25.1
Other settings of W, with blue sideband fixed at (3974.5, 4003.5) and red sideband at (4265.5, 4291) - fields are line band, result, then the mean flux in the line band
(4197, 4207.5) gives 0.046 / 19.2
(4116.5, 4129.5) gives -0.096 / 23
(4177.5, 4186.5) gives -0.023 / 20.7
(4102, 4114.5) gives -0.200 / 25.5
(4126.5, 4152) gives -0.050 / 21.8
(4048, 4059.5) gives 0.038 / 21.1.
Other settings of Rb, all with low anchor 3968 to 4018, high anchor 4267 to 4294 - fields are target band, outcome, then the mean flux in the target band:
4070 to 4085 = -0.7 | 22.6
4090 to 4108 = -3.5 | 25.4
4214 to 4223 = 0.5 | 18.8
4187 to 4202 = 0.3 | 19.8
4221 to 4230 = 0.2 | 19.5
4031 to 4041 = 0.3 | 21.4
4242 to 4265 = 0.7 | 18.9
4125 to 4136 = -1.0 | 22.9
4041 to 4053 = 0.4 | 21.2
